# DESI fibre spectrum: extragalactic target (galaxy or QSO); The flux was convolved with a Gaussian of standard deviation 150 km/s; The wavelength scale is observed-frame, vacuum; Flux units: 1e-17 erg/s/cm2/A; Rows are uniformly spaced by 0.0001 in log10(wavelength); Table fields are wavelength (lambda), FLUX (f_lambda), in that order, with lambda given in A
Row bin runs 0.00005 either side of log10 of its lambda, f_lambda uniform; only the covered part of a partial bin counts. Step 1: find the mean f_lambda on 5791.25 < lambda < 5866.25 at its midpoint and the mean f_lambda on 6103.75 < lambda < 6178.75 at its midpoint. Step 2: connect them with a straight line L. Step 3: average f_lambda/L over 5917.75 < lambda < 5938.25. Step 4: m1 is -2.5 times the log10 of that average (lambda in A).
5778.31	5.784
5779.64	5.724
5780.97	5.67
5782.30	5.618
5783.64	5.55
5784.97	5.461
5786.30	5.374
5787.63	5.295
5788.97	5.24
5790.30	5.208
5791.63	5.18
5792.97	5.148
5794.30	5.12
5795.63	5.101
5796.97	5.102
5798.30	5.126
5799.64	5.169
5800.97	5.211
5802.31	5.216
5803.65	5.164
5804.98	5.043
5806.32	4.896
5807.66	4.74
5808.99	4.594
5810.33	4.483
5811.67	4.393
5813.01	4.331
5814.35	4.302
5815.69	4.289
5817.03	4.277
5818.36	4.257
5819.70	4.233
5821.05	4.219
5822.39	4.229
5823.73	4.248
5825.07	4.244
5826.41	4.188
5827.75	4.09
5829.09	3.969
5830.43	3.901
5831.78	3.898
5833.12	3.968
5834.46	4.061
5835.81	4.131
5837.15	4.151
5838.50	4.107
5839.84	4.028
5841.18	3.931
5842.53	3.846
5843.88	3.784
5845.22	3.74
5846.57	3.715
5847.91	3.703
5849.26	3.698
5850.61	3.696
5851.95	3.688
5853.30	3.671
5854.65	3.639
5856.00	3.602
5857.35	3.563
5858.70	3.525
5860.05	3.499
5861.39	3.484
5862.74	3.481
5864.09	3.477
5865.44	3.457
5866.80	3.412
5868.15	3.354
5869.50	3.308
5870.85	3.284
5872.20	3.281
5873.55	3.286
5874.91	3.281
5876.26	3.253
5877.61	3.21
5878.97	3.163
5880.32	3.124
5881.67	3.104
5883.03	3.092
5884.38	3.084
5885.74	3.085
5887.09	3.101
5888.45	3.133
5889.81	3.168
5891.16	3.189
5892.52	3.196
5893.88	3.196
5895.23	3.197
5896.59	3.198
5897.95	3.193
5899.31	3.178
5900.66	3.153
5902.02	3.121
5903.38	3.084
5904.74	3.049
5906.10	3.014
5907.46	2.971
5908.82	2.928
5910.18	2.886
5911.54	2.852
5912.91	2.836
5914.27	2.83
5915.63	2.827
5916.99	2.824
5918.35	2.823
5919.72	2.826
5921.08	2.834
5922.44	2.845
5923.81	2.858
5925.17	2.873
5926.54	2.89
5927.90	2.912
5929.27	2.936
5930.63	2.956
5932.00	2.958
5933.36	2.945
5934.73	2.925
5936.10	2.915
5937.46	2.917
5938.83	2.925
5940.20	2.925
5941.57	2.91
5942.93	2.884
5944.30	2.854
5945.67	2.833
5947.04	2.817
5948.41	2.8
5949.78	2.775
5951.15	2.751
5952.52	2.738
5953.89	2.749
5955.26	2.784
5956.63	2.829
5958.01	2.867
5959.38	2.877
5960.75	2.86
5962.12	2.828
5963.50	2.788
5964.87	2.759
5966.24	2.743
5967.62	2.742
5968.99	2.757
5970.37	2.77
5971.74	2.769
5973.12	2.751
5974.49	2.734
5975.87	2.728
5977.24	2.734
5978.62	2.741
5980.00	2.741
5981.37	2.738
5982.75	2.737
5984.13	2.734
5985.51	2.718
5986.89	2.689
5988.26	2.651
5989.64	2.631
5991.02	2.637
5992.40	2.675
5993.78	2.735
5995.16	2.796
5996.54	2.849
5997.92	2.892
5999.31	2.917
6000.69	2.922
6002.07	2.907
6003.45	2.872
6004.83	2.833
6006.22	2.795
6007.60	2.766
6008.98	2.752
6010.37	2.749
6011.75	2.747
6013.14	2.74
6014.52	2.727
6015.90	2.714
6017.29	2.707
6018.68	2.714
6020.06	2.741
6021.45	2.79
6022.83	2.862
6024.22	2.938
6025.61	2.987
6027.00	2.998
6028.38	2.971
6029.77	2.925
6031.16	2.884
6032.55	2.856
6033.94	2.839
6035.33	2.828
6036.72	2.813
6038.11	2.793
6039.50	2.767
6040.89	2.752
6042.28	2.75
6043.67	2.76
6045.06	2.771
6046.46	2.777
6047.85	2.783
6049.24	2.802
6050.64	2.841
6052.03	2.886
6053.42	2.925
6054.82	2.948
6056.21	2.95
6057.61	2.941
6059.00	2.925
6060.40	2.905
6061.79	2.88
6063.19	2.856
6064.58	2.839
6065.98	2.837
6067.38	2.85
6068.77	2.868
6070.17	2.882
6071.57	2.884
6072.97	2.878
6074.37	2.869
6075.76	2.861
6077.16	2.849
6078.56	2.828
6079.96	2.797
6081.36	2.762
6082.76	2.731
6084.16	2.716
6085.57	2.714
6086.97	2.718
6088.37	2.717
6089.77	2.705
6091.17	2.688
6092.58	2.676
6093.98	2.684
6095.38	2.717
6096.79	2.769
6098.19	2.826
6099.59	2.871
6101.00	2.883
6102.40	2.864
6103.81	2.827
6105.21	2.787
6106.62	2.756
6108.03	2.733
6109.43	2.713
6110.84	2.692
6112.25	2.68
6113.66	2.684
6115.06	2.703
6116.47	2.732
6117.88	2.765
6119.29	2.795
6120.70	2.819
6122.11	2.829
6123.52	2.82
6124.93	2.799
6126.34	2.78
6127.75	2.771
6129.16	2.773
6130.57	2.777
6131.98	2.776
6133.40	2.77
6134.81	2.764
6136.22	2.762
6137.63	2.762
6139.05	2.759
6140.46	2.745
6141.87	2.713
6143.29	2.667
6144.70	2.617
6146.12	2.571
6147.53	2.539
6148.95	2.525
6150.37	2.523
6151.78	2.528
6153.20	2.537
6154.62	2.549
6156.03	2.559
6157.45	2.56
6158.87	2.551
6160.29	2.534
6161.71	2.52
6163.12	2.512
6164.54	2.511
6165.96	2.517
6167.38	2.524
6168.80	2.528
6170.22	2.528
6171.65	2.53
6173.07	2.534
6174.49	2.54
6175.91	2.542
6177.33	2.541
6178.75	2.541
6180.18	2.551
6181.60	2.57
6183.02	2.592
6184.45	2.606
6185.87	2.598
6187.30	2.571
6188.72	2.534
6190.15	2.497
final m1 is 0.27 mag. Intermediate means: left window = 4.21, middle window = 2.89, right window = 2.66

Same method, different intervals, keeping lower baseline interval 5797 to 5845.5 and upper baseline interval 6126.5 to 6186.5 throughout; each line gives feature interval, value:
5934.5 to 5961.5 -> 0.28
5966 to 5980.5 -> 0.28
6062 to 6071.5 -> 0.08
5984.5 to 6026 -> 0.22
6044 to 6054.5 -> 0.12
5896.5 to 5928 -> 0.30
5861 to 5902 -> 0.24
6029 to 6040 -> 0.15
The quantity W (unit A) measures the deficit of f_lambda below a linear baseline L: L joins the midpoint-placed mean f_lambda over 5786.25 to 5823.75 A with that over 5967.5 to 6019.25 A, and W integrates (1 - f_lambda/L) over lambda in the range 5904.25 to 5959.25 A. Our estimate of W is 8.8 A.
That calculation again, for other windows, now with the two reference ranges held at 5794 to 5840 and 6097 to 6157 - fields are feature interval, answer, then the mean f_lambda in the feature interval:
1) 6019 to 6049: 3.8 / 2.84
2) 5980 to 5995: 3.5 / 2.7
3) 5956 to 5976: 4.6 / 2.79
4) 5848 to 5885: 7.0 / 3.4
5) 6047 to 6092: 3.2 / 2.83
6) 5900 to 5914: 3.5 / 2.98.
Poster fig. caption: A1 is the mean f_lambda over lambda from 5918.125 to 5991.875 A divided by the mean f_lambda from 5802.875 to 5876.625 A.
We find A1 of 0.71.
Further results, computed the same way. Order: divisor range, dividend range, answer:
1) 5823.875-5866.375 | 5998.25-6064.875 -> 0.75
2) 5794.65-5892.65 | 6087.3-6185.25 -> 0.68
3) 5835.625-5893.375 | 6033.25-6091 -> 0.81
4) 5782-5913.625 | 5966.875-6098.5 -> 0.72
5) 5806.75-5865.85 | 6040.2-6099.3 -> 0.71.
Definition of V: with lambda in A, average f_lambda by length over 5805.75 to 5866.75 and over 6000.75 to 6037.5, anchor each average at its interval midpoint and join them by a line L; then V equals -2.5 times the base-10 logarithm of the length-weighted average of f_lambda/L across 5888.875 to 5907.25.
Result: 0.14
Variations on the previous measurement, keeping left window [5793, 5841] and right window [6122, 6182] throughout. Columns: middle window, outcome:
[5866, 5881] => 0.262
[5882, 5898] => 0.279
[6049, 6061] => 0.091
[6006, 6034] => 0.187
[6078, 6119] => 0.064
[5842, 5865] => 0.176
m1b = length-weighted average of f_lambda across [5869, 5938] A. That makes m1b 3.04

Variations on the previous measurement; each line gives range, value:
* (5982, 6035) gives 2.8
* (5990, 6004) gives 2.81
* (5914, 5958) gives 2.86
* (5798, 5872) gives 4.06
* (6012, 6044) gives 2.82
